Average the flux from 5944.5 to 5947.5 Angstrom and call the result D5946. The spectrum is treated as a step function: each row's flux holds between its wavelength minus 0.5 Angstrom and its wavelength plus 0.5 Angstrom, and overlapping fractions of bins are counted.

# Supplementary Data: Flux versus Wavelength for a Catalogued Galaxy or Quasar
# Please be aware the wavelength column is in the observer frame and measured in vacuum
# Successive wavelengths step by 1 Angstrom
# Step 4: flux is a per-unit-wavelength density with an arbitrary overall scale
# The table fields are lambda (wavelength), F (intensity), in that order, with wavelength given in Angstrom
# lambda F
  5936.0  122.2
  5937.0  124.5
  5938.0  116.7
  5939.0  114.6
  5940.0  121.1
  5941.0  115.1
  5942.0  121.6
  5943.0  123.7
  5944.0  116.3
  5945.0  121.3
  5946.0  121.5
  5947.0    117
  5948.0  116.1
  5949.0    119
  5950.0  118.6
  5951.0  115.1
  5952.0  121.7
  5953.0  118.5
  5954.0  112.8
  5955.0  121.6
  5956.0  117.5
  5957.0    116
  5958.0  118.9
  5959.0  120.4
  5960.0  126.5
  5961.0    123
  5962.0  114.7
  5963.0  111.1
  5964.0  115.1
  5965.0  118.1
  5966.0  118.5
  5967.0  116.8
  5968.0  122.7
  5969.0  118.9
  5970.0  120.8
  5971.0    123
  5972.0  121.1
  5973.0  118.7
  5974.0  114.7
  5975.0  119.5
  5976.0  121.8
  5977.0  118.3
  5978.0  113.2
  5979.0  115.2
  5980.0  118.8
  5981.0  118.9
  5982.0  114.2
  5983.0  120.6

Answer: 120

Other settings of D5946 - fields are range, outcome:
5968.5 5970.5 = 120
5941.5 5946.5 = 121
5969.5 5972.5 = 122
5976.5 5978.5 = 116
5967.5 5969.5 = 121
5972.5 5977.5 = 119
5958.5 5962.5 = 121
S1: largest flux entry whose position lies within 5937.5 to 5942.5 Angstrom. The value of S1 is 121.6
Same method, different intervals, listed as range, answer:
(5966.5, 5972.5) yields 123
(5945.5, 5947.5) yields 121.5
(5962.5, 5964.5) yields 115.1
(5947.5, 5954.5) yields 121.7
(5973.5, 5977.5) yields 121.8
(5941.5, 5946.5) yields 123.7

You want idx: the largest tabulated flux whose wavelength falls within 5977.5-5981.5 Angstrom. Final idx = 118.9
